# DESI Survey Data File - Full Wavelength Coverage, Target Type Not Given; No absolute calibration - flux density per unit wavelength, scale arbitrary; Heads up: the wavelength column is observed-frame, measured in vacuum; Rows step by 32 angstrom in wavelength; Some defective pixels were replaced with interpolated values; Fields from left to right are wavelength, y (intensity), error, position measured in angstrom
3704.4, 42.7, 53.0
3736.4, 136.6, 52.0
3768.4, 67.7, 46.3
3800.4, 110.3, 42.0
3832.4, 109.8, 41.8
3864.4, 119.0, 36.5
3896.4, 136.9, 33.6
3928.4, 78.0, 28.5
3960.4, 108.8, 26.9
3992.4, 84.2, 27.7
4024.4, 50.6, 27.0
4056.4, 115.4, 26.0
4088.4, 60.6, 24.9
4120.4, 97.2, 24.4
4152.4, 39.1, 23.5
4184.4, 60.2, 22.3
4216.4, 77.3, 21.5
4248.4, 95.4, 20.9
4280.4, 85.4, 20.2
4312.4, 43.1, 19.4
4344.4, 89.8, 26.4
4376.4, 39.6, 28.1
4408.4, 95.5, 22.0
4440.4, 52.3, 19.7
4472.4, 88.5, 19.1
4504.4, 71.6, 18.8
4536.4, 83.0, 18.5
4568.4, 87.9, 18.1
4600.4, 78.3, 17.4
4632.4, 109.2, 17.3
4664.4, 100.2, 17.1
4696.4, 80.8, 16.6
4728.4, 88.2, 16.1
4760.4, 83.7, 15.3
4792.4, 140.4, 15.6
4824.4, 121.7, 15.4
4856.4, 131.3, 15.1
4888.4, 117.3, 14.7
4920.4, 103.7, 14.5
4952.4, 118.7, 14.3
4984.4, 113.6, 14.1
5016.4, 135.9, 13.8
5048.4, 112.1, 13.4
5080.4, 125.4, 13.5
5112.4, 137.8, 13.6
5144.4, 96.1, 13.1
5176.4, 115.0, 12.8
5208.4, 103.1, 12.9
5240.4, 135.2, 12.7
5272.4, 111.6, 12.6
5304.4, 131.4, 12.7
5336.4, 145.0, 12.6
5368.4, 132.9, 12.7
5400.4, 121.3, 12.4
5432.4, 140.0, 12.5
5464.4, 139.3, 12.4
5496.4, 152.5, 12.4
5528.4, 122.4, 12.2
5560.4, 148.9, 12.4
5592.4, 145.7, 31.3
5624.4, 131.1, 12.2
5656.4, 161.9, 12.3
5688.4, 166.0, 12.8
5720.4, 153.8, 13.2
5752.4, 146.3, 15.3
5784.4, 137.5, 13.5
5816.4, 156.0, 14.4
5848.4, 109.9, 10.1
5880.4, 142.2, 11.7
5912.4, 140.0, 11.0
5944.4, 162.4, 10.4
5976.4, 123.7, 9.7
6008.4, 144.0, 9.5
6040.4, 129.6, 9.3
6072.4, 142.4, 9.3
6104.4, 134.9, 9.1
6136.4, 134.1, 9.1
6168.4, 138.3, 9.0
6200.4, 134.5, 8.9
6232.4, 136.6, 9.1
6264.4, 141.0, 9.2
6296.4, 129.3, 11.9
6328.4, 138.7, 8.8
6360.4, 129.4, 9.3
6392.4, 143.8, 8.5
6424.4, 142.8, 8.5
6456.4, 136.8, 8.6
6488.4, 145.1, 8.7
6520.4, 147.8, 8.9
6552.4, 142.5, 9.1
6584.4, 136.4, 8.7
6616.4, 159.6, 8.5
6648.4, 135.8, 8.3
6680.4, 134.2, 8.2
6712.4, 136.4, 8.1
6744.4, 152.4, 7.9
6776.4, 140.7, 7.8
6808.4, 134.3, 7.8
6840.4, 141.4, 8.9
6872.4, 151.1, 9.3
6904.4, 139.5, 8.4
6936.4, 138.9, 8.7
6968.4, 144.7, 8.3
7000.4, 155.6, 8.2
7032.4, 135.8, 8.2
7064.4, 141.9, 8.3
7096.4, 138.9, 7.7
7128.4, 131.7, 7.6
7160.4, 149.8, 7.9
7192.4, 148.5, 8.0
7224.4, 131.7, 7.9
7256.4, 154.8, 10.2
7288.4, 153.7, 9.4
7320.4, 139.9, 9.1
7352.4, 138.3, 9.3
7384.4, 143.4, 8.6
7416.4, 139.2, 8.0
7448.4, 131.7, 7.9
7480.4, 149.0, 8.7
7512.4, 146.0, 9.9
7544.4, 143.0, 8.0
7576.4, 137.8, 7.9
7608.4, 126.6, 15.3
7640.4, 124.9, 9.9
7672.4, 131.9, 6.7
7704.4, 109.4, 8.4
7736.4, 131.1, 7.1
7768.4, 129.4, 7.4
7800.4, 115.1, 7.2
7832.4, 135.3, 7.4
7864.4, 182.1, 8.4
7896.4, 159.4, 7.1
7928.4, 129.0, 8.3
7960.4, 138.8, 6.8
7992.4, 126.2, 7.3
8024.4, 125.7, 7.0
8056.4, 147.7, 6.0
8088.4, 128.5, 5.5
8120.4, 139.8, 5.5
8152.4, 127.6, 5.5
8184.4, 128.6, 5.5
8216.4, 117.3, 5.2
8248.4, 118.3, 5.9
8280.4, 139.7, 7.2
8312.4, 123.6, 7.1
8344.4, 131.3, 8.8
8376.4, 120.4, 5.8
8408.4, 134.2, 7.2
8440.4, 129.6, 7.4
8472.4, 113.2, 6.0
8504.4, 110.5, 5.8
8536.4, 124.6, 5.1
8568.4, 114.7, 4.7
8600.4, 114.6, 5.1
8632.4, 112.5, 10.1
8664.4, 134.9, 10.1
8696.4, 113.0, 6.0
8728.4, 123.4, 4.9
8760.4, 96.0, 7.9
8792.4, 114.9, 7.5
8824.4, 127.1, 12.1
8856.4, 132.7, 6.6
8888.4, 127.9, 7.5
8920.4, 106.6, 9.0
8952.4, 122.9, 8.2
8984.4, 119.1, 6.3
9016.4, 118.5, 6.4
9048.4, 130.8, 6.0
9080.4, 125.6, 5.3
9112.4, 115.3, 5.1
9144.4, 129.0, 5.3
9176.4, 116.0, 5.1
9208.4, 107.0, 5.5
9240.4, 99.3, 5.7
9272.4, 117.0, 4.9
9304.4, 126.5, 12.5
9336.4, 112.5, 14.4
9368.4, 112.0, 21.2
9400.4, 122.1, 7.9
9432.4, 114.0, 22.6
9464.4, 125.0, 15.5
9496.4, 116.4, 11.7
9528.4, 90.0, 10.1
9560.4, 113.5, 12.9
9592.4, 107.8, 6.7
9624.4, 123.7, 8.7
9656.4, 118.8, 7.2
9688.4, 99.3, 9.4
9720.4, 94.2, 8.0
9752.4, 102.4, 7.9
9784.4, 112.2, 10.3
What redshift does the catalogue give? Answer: 0.20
